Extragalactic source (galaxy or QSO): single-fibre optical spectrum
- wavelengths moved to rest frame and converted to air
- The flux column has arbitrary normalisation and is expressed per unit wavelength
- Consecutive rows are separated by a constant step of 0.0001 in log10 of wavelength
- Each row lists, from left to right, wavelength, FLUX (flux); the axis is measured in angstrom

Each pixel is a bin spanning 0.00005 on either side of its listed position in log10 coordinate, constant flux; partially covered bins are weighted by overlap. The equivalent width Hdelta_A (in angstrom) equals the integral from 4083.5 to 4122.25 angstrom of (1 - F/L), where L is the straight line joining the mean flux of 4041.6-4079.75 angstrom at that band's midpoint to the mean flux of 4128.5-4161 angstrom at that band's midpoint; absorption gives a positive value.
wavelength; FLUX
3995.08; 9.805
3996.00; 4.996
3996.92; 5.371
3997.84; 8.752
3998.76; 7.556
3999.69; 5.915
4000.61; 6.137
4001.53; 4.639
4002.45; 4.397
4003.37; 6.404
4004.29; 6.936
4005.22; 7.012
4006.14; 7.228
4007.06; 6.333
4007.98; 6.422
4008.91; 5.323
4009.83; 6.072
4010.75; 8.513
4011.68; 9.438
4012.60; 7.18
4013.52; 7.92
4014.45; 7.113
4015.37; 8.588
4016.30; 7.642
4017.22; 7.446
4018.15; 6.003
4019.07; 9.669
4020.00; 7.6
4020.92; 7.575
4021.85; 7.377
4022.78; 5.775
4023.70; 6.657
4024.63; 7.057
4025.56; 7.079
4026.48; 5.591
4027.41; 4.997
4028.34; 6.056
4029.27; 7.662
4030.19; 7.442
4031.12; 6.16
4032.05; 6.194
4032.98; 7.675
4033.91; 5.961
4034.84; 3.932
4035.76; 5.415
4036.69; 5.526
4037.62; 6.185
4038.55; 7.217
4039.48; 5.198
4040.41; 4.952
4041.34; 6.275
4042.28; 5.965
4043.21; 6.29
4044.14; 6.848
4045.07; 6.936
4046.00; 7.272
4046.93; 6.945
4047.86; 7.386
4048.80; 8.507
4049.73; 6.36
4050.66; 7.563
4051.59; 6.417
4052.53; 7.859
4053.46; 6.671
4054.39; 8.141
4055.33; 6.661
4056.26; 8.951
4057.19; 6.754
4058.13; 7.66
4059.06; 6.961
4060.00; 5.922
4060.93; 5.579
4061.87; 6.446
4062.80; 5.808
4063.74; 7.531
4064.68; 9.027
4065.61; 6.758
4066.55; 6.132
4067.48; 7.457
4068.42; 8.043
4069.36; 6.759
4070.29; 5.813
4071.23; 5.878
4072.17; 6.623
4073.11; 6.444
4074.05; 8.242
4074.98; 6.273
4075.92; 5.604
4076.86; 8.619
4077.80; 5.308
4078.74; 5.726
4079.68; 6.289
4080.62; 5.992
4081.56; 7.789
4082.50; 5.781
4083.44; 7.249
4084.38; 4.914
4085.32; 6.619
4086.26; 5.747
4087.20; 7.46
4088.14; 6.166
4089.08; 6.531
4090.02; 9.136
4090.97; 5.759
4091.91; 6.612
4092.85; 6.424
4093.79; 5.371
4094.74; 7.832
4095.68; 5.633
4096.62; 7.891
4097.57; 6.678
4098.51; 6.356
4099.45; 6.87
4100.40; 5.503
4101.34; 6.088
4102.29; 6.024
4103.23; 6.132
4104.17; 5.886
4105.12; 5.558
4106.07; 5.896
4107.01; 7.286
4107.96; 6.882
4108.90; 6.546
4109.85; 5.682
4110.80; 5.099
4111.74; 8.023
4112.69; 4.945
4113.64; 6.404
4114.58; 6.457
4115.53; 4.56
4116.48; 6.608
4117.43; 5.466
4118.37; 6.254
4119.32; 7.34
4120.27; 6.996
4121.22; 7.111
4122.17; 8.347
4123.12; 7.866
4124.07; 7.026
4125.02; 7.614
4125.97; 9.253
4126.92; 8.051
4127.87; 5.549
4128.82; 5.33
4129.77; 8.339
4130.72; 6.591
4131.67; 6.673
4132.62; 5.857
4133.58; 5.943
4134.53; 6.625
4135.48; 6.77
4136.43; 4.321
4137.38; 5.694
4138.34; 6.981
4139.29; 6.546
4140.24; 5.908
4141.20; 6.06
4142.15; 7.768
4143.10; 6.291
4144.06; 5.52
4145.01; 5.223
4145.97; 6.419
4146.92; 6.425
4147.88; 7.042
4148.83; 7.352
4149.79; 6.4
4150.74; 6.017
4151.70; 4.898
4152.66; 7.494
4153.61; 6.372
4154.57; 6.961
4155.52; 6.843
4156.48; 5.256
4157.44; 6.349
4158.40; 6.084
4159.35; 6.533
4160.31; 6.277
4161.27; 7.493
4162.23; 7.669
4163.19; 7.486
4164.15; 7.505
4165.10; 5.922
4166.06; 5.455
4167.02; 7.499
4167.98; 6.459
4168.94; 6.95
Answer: 1.2 angstrom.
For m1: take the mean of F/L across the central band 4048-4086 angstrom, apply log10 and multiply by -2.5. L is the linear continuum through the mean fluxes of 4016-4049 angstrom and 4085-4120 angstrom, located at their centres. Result -0.05 mag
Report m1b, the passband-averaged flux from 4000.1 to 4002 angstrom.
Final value 5.41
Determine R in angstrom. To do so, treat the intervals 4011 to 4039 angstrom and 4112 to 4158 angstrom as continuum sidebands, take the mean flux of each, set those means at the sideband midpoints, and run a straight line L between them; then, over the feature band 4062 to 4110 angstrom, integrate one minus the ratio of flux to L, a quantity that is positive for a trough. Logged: 0.8 angstrom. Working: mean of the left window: 6.88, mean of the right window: 6.51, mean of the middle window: 6.57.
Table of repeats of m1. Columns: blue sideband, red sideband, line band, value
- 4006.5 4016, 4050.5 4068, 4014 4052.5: 0.08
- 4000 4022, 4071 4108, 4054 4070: -0.06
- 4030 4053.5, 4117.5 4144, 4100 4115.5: 0.10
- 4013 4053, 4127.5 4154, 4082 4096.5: 0.00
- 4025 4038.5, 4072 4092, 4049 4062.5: -0.10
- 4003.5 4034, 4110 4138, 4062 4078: -0.01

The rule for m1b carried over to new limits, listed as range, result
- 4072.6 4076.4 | 6.65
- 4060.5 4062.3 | 6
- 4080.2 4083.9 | 6.71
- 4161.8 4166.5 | 6.82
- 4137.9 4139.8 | 6.76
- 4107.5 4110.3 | 6.38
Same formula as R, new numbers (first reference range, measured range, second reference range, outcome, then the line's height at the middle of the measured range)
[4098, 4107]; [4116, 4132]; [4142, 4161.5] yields -2.2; 6.23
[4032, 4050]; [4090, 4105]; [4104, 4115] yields -0.4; 6.25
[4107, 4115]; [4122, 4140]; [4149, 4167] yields -1.0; 6.41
